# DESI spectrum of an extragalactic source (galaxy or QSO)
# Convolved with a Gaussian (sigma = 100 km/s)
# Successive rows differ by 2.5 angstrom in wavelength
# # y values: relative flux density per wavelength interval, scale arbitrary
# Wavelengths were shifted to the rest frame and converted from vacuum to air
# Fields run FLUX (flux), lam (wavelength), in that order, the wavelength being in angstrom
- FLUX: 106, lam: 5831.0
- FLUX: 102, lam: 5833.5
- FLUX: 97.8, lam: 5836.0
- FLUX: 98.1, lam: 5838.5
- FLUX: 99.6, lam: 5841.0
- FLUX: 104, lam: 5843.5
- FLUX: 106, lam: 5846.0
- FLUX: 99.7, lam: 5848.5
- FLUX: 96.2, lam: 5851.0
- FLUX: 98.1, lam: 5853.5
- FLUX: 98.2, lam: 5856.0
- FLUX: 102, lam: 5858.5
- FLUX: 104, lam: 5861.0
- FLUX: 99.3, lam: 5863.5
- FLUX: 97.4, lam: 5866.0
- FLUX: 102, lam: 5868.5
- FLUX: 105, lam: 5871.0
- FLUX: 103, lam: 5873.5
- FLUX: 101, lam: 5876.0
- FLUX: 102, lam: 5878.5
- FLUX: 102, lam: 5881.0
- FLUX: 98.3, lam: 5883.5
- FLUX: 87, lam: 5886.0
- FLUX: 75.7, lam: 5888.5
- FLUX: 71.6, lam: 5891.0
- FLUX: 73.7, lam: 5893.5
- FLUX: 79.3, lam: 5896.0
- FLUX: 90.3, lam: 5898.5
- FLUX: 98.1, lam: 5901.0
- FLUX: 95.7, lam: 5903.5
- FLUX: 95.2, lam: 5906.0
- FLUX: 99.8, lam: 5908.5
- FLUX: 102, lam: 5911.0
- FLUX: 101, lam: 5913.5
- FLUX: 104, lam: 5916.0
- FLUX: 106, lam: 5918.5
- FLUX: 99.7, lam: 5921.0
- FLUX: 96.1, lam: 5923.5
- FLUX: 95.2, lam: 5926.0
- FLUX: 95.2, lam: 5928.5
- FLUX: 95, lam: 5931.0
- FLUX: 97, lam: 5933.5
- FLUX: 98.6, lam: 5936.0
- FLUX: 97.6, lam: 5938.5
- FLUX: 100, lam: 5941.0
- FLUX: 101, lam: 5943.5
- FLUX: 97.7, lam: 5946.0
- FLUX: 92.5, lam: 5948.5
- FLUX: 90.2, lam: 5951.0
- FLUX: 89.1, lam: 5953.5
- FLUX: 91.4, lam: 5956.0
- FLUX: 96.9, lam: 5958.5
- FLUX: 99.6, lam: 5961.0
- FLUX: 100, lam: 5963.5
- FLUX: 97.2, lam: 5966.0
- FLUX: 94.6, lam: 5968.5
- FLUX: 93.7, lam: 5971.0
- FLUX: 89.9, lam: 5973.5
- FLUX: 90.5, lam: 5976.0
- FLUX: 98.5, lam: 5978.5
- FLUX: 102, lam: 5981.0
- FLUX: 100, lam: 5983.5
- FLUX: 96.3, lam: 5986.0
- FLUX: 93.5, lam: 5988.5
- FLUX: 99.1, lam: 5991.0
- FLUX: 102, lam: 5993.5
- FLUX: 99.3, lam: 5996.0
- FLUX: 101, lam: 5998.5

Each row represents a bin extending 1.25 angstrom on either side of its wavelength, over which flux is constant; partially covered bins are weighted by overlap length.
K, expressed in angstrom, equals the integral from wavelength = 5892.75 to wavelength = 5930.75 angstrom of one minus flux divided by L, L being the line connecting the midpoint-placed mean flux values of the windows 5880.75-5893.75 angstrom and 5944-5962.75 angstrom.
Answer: -3.31 angstrom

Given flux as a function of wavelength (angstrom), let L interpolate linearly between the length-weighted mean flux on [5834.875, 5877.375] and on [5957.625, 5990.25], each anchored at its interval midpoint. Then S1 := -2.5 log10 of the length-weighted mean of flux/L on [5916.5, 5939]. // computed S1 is 0.00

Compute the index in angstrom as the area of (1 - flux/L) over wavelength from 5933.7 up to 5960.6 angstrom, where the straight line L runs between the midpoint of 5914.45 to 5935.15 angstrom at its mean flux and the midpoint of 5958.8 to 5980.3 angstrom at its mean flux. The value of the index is 0.4 angstrom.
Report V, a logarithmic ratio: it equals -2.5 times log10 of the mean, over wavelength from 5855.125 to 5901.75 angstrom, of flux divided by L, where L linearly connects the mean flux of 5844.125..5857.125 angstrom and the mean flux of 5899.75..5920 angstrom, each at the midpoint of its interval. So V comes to 0.07 mag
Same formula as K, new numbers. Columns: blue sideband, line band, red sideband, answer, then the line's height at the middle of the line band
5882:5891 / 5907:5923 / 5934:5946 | -1.58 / 92.6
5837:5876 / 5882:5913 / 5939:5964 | 2.93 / 98.6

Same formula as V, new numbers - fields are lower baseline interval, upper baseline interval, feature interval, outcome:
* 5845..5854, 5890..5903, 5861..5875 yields -0.090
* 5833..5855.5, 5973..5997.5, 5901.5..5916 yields -0.004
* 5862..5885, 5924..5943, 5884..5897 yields 0.260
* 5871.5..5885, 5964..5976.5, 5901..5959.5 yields -0.003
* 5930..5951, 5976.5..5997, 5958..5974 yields 0.018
